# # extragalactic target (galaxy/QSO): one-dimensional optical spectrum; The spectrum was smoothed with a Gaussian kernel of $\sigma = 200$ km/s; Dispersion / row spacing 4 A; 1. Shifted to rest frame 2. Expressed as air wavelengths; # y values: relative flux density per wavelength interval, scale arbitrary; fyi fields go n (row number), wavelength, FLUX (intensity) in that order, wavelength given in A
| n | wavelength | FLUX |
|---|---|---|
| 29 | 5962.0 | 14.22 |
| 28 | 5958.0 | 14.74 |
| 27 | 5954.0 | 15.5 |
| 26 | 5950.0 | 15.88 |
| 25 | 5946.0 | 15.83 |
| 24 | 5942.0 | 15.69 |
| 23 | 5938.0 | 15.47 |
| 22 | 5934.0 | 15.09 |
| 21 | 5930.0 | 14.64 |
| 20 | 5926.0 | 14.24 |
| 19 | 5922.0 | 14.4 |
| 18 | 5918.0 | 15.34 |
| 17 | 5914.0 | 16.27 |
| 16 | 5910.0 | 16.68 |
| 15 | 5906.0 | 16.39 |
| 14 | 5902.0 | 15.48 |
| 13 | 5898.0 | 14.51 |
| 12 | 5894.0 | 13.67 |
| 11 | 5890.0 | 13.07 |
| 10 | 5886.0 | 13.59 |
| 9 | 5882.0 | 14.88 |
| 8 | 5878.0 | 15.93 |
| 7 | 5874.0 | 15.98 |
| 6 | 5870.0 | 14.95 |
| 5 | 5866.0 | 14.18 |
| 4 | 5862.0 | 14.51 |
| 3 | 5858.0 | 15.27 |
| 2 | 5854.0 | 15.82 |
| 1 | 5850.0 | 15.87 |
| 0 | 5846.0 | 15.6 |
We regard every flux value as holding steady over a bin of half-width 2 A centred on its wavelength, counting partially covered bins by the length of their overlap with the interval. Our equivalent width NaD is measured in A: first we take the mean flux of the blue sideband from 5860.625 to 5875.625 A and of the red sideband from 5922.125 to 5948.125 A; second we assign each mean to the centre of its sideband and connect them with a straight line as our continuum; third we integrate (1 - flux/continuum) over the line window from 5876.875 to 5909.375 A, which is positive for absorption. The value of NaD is 0.5 A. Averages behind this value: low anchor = 14.9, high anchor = 15.1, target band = 14.7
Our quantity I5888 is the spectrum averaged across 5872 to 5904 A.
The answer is 14.6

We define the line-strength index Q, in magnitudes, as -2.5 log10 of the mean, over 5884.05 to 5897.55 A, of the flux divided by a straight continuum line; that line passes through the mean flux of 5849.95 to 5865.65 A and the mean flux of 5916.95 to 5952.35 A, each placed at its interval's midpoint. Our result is 0.12 mag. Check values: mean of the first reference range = 15.2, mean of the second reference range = 15.2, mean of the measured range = 13.6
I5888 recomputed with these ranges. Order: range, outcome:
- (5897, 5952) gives 15.4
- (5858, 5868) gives 14.5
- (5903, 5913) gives 16.4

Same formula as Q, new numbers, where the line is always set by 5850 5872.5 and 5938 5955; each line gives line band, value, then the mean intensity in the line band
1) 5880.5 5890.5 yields 0.10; 13.9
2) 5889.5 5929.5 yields 0.03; 15.1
